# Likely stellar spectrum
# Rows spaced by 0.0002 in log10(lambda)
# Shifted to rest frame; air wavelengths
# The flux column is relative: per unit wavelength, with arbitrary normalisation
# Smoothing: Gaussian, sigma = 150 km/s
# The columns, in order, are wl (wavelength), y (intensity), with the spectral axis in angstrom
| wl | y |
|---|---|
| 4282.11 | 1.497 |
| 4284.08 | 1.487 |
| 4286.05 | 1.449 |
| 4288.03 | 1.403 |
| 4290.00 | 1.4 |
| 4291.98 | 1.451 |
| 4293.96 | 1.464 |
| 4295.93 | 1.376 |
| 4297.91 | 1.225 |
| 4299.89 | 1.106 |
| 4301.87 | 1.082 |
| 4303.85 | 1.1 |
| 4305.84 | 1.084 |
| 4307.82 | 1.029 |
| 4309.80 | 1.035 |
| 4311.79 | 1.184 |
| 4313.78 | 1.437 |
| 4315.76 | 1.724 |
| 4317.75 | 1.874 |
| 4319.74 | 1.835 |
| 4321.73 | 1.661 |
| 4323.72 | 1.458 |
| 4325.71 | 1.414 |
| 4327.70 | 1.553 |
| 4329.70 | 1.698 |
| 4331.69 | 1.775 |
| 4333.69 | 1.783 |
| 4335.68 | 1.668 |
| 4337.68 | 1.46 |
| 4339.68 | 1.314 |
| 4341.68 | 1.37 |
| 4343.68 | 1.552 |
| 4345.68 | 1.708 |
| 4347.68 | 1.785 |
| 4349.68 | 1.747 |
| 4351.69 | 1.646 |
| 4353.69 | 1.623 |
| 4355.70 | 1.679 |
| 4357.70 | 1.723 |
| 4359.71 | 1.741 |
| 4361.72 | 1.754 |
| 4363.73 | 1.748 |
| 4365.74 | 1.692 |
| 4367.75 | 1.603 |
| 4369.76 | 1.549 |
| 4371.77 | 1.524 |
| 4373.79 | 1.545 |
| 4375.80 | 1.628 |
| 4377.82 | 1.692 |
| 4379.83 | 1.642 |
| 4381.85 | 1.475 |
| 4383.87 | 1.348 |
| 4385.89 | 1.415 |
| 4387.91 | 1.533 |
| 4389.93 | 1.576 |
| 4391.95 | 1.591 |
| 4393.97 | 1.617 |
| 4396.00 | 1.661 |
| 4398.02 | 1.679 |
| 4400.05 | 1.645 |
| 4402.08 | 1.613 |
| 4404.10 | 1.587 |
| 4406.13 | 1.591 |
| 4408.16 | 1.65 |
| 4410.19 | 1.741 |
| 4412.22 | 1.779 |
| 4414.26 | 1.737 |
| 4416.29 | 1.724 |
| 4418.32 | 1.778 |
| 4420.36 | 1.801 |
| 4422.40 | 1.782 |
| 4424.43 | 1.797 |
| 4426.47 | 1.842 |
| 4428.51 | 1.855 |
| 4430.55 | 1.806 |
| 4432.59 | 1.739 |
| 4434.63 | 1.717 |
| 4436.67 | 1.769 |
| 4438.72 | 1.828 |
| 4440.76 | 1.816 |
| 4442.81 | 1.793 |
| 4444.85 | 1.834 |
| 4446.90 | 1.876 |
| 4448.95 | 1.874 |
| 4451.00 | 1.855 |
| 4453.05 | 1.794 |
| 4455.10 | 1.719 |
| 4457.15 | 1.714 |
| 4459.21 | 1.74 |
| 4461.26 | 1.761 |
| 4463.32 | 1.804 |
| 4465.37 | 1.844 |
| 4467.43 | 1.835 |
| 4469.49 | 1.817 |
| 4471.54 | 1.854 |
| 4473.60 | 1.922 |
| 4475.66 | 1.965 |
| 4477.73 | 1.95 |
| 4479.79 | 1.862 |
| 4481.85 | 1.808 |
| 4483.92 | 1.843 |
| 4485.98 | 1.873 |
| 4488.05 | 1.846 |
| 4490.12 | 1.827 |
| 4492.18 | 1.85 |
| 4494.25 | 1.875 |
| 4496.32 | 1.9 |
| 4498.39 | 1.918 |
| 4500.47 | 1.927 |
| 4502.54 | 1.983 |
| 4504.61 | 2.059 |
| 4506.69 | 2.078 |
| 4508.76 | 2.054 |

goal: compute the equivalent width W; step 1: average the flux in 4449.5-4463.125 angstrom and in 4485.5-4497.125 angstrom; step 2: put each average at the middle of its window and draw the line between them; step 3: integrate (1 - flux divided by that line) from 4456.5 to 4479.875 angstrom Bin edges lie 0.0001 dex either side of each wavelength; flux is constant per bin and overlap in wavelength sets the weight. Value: -0.5 angstrom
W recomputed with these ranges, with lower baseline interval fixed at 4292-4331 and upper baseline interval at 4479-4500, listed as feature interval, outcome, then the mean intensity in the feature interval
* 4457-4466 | 0.1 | 1.77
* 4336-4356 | -1.4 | 1.59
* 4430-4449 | -0.8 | 1.8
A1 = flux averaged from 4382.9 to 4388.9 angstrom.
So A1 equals 1.43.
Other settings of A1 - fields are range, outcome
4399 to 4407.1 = 1.61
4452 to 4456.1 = 1.76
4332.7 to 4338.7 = 1.64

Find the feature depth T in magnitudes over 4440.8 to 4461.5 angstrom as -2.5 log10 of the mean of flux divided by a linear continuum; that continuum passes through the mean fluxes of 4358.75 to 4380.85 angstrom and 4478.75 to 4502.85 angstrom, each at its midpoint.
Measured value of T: 0.00 mag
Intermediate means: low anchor 1.65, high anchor 1.87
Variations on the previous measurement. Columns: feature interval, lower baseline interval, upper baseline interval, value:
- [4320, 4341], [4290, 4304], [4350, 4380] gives -0.09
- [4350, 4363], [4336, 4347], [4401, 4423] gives -0.10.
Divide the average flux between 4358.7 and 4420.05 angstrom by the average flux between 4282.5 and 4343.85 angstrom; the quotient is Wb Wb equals 1.1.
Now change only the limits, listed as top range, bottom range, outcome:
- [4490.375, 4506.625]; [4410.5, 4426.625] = 1.09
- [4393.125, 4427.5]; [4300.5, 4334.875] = 1.18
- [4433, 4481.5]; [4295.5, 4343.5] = 1.27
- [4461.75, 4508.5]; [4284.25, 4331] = 1.36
